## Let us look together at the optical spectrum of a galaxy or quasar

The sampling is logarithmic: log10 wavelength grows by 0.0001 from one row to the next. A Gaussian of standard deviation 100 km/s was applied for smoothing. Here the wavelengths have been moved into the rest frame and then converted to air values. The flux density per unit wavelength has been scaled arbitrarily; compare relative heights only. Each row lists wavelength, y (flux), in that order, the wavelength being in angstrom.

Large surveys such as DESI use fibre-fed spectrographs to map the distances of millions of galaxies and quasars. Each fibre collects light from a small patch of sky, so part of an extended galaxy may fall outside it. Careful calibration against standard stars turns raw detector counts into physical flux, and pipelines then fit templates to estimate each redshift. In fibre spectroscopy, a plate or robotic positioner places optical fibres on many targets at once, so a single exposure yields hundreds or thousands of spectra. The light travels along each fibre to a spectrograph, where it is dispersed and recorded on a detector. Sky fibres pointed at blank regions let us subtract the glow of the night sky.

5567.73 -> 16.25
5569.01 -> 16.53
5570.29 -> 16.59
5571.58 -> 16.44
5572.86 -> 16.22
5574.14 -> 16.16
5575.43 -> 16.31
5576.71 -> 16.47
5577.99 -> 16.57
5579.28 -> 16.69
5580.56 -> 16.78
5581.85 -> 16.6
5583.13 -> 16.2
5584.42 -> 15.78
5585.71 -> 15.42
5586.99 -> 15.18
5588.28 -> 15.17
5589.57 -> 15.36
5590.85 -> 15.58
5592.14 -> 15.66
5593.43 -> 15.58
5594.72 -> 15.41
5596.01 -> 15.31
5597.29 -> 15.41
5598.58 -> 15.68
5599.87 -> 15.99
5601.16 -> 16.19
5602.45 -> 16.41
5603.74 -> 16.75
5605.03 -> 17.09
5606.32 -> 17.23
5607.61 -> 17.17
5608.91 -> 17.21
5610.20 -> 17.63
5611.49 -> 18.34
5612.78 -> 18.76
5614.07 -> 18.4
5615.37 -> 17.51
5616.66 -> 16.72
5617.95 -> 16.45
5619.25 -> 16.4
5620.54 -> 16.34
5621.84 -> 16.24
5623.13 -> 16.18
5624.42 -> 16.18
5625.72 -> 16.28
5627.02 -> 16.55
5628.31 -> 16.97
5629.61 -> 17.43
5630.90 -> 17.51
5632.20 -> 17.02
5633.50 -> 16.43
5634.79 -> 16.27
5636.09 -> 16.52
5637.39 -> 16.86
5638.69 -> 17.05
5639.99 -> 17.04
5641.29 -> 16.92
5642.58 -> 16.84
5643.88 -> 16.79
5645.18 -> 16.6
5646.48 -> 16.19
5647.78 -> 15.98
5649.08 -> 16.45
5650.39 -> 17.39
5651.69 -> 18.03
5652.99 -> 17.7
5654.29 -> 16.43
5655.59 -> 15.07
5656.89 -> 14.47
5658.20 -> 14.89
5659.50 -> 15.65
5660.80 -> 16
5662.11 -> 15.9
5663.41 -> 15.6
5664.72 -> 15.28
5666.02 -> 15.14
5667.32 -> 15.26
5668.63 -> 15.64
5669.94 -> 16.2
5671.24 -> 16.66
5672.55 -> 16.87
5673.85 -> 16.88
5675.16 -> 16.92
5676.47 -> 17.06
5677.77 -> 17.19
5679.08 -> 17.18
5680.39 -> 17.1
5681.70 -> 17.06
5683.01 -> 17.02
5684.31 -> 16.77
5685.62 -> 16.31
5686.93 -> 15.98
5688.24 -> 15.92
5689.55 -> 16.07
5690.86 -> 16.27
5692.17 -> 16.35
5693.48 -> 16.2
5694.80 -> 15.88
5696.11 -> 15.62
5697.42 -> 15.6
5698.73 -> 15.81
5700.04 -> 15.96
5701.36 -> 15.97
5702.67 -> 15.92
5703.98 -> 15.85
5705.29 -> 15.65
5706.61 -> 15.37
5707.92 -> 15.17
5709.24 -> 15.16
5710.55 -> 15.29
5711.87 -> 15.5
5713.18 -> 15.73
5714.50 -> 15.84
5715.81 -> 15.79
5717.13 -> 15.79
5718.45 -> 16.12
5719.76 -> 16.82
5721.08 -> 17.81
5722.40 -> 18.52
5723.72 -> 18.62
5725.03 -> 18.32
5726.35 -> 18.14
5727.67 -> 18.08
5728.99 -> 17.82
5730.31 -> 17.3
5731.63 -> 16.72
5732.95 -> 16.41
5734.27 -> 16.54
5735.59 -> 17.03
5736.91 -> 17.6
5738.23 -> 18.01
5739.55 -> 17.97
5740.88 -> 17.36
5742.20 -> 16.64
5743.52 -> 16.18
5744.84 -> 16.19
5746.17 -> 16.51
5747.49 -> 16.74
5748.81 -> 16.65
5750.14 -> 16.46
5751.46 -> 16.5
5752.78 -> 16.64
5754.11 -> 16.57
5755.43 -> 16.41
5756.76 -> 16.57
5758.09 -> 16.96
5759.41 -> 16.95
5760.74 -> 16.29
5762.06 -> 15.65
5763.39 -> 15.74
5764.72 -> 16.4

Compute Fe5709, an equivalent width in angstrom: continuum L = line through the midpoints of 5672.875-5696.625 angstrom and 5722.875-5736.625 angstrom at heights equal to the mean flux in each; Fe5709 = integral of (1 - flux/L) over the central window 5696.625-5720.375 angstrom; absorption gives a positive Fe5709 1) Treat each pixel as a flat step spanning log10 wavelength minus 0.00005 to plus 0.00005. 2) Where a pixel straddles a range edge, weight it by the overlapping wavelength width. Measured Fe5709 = 1.8 angstrom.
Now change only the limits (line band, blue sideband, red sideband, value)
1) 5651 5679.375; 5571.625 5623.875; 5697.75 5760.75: 0.6 angstrom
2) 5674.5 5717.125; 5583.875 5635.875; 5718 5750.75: 2.2 angstrom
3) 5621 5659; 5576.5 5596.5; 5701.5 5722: -1.7 angstrom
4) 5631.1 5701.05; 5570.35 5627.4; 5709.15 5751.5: 1.3 angstrom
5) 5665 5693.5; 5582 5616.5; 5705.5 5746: 0.3 angstrom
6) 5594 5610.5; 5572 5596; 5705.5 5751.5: -0.4 angstrom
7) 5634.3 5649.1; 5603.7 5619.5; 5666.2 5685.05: 0.4 angstrom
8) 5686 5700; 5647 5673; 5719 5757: 0.4 angstrom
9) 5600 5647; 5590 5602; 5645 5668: -3.2 angstrom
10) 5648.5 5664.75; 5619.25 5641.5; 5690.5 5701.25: 0.3 angstrom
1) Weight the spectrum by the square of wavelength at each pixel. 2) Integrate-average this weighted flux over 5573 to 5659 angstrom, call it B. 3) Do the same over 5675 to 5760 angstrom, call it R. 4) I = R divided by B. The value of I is 1.04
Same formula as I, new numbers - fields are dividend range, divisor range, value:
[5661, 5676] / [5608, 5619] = 0.93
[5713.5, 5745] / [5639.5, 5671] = 1.09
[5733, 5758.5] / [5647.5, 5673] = 1.08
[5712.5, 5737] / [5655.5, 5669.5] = 1.14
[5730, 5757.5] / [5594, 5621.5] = 1.05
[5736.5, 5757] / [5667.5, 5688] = 1.03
